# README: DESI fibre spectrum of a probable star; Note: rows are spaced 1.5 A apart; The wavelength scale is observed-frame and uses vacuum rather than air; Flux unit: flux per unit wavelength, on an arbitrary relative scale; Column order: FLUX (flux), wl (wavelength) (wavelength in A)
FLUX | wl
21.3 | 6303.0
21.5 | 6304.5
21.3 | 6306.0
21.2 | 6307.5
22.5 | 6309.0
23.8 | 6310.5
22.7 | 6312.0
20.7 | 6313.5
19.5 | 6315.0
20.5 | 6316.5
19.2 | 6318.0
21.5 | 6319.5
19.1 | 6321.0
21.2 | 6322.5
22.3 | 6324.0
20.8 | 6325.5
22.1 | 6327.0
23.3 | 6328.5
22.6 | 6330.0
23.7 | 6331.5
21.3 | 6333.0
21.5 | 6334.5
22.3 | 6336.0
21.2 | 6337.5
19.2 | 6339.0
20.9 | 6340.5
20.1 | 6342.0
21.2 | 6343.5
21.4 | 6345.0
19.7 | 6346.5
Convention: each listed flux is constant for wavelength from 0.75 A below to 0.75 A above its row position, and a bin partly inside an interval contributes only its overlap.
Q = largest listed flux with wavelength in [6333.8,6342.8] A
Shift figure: 22.3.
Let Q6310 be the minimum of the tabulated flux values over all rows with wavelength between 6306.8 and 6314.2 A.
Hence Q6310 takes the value 20.7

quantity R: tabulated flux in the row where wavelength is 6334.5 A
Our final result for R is 21.5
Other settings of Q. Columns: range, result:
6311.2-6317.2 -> 22.7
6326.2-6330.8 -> 23.3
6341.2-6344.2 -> 21.2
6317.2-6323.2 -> 21.5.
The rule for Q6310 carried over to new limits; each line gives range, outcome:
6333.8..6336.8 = 21.5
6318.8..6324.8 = 19.1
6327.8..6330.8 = 22.6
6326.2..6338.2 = 21.2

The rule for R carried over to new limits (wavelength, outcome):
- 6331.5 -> 23.7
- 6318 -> 19.2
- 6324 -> 22.3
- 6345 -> 21.4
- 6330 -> 22.6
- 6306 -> 21.3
